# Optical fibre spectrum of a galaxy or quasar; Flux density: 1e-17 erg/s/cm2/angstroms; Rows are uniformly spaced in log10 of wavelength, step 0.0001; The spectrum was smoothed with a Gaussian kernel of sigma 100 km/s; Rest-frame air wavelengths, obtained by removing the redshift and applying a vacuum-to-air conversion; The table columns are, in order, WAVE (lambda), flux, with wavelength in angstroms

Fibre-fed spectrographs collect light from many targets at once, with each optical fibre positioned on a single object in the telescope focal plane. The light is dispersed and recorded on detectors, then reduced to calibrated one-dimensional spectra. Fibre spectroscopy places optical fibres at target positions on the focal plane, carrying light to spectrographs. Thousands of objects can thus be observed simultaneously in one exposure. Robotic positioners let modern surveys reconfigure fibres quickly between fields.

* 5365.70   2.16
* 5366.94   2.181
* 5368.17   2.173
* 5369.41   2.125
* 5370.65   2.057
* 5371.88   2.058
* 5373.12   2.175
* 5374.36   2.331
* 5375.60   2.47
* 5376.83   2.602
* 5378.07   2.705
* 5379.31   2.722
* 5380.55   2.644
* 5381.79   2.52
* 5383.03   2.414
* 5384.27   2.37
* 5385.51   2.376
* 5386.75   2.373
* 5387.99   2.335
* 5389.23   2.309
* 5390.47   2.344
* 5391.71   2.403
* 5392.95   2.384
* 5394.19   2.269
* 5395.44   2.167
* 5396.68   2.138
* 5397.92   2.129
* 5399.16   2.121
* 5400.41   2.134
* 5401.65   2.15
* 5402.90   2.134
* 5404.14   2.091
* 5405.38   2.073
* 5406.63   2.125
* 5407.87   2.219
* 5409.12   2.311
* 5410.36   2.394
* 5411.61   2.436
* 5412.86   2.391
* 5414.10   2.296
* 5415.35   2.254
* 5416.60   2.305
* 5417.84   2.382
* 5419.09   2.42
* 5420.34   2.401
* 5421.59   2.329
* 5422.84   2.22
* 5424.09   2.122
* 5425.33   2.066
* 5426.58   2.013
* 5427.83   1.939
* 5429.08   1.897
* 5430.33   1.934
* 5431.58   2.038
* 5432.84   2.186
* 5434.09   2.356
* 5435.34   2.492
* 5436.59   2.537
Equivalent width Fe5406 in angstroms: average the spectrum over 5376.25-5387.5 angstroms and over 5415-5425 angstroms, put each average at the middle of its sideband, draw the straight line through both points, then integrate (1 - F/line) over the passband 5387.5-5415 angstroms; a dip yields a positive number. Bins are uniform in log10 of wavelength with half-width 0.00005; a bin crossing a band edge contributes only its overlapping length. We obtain 1.9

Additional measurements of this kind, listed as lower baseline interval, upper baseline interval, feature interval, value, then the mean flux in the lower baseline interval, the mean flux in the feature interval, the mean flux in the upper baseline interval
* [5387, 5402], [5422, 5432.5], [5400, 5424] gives -1.5 angstroms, 2.25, 2.26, 2.04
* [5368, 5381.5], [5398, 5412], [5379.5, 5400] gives -0.4 angstroms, 2.38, 2.34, 2.19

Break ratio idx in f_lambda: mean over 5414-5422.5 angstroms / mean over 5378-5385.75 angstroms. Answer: 0.92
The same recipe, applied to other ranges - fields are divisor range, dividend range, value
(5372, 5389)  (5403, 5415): 0.92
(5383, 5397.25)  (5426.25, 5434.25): 0.88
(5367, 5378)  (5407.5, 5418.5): 1.03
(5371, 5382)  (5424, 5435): 0.84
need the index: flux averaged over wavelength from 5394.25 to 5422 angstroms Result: 2.24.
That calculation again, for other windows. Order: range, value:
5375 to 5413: 2.33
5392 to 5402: 2.19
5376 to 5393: 2.47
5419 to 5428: 2.19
